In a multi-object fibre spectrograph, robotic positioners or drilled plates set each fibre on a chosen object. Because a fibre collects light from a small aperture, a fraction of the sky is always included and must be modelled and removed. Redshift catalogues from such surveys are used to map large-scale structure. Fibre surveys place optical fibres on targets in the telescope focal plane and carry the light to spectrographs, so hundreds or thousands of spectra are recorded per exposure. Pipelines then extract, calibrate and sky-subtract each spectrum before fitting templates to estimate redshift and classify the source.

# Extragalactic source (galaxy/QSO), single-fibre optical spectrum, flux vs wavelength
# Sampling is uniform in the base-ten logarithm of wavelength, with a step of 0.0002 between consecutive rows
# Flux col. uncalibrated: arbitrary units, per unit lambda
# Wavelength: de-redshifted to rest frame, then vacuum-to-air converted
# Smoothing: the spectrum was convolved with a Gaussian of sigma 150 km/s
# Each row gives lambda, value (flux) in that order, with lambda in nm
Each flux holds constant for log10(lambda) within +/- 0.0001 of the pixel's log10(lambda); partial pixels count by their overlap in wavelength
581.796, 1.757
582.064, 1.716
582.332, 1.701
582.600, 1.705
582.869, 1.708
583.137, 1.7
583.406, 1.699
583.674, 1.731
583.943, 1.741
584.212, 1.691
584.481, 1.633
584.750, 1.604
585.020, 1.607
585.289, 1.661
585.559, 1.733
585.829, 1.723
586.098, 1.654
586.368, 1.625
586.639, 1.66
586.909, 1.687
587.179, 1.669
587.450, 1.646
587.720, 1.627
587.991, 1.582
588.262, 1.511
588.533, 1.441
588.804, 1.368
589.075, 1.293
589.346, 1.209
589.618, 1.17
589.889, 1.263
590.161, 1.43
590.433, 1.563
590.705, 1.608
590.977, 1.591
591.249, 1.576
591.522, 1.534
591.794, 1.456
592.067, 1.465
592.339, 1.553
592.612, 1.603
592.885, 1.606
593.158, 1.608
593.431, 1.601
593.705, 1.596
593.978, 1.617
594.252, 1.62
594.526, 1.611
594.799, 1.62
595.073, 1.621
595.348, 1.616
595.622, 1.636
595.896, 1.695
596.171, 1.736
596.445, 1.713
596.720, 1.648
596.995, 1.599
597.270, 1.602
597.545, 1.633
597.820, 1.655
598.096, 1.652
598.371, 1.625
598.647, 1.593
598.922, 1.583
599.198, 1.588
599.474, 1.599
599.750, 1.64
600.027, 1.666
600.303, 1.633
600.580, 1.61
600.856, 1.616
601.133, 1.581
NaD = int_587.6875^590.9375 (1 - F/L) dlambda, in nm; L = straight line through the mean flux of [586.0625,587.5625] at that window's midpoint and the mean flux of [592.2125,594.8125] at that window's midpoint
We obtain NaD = 0.43 nm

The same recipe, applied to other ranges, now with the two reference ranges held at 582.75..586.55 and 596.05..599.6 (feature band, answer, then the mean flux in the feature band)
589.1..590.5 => 0.29 nm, 1.31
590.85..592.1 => 0.10 nm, 1.53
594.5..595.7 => 0.02 nm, 1.62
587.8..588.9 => 0.12 nm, 1.49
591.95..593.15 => 0.06 nm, 1.56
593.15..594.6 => 0.03 nm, 1.61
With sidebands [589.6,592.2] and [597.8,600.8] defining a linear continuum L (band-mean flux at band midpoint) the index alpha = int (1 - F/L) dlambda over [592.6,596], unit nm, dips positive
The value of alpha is -0.18 nm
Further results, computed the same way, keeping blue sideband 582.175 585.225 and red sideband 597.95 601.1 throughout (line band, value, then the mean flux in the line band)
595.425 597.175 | -0.04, 1.67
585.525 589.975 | 0.40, 1.52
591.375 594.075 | 0.14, 1.56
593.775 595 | 0.02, 1.62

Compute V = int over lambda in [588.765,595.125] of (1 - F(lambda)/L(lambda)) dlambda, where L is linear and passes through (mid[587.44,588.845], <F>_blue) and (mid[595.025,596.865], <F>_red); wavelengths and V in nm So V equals 0.36 nm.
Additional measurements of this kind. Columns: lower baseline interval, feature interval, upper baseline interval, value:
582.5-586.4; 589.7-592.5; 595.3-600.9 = 0.27 nm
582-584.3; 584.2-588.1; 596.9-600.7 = 0.09 nm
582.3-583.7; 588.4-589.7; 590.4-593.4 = 0.25 nm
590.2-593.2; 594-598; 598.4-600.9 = -0.14 nm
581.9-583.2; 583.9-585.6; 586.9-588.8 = -0.01 nm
